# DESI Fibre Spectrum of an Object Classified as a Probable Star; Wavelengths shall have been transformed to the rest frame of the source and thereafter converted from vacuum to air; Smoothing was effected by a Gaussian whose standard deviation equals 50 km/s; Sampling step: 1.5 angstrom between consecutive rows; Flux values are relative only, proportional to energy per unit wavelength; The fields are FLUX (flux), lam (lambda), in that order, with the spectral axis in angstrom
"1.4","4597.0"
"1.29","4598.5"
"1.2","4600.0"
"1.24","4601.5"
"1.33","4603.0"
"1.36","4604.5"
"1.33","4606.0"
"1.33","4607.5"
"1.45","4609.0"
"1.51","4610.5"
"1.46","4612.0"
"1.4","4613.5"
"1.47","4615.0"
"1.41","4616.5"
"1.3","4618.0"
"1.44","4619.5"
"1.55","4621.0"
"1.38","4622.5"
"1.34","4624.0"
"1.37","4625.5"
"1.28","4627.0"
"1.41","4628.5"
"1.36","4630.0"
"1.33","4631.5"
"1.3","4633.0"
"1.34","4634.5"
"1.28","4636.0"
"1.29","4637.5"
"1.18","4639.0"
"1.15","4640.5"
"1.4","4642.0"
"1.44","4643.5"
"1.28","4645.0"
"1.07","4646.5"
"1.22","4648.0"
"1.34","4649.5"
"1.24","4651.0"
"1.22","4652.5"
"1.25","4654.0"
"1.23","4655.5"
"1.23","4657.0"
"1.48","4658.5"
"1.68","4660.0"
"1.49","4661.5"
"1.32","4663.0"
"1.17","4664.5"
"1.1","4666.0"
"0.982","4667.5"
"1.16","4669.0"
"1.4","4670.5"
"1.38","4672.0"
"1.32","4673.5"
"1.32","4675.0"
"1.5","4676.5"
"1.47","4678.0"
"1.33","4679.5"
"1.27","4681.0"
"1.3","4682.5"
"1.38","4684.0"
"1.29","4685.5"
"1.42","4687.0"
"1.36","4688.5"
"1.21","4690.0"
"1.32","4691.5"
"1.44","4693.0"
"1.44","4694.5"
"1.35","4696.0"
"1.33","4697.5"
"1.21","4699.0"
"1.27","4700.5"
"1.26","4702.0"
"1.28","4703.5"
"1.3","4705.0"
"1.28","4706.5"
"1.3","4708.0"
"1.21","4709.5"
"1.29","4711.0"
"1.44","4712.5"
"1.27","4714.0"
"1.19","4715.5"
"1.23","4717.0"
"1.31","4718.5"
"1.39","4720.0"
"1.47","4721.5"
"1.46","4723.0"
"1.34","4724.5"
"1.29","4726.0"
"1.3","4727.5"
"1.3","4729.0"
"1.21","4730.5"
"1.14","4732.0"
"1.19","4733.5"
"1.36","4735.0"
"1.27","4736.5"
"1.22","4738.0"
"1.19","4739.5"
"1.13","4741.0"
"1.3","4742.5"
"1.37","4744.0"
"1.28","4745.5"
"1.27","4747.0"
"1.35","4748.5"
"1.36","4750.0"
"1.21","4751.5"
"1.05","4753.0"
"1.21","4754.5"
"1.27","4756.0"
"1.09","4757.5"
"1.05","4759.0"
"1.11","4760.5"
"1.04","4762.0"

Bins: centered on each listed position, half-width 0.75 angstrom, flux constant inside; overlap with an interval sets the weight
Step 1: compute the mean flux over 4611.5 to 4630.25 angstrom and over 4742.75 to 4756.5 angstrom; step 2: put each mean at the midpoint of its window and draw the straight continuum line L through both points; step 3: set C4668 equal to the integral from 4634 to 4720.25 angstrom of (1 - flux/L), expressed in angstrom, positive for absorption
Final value 2.3 angstrom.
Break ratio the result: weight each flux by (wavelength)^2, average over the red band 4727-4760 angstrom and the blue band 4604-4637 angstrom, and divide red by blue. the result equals 0.9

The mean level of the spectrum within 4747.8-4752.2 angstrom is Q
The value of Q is 1.31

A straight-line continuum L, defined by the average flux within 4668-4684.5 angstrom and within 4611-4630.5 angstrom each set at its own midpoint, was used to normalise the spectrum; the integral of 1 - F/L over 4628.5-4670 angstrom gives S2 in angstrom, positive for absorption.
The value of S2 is 2.7 angstrom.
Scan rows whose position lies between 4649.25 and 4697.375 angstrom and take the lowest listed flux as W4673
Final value 0.982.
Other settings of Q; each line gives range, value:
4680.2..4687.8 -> 1.33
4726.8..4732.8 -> 1.24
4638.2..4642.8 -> 1.25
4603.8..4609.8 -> 1.37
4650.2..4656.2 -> 1.24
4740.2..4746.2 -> 1.27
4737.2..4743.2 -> 1.21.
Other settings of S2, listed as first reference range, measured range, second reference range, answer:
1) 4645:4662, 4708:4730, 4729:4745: -1.10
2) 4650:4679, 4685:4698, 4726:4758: -0.64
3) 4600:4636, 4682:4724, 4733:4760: -1.42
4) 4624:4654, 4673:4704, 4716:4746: -1.18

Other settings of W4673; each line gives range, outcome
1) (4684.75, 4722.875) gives 1.19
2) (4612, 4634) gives 1.28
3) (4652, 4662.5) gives 1.22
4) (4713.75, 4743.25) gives 1.13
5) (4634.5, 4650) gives 1.07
